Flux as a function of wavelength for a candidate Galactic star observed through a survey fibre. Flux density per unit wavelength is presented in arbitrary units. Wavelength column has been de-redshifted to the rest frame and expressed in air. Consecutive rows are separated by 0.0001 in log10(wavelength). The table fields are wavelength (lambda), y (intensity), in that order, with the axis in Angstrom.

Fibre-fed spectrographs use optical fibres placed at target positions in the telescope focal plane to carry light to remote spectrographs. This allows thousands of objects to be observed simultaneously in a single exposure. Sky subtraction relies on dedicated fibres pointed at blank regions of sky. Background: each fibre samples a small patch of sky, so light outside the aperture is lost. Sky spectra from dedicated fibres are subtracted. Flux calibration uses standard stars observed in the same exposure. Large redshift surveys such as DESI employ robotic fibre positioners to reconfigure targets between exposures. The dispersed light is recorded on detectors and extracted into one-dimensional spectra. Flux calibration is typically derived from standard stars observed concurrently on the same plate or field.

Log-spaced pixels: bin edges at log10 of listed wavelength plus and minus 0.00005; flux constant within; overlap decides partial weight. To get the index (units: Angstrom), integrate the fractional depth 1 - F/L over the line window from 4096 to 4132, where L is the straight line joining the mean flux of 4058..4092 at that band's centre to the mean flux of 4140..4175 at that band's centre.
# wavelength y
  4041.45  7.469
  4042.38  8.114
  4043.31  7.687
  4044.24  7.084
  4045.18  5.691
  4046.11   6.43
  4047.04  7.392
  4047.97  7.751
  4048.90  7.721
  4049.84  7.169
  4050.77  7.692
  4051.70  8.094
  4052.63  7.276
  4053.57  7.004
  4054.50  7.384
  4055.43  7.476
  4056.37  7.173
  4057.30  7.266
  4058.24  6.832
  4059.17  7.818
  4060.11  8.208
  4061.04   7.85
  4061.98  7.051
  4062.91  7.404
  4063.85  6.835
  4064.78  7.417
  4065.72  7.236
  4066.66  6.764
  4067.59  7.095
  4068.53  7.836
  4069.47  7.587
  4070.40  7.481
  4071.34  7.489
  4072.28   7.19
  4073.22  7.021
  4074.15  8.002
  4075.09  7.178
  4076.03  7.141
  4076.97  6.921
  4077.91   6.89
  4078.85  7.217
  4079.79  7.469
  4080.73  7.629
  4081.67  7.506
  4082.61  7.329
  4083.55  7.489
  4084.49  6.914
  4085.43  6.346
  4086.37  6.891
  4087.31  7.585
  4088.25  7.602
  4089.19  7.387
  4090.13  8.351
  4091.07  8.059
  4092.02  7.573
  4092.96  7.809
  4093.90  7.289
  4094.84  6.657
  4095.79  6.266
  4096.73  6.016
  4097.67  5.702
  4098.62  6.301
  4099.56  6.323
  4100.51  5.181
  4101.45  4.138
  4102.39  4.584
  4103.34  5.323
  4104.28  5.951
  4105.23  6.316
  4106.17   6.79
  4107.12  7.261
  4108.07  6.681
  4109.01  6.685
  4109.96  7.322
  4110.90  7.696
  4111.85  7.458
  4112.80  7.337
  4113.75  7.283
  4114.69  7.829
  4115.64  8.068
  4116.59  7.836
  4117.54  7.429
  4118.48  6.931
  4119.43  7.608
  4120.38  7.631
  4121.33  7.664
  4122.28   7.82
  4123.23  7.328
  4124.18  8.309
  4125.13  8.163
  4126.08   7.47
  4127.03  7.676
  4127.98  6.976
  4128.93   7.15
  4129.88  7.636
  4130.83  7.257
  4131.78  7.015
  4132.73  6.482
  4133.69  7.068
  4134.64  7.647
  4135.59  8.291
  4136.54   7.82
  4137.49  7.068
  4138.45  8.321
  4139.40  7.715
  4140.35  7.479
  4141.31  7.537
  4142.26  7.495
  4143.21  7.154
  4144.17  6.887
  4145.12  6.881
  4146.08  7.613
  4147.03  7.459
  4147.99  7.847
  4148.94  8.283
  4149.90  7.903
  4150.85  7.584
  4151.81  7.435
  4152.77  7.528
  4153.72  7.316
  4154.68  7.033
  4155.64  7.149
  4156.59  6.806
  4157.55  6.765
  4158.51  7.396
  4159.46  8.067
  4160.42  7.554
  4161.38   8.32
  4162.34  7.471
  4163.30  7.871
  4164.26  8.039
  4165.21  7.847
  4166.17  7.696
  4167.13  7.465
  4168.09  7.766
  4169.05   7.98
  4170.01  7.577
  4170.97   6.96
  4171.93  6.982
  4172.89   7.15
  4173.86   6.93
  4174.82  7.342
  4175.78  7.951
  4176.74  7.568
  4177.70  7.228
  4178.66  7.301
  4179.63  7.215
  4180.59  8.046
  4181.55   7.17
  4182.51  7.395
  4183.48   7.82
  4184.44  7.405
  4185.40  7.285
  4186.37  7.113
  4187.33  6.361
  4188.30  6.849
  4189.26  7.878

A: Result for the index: 2.3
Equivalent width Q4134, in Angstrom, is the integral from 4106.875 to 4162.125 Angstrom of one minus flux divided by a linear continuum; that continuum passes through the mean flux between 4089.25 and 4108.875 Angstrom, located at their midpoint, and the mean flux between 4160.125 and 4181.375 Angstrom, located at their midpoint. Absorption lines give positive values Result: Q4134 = -3.8 Angstrom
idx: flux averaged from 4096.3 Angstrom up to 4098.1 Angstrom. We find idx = 5.87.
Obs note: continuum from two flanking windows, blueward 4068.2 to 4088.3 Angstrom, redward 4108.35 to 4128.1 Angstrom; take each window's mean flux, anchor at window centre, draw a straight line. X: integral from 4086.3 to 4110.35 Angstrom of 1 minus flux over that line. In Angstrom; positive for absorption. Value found 2.6 Angstrom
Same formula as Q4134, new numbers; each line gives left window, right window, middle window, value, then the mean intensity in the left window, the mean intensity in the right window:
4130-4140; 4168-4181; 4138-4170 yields -0.5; 7.48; 7.41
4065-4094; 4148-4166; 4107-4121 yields 0.1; 7.36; 7.59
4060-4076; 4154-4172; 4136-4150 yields -0.1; 7.37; 7.52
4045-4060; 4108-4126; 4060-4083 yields 0.1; 7.31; 7.55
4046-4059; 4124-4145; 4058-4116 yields 2.9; 7.37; 7.46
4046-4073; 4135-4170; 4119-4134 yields 0.1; 7.39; 7.58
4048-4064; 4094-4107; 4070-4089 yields -1.9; 7.45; 5.89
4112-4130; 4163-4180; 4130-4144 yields 0.2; 7.58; 7.49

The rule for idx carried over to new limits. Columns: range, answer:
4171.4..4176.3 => 7.27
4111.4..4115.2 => 7.48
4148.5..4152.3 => 7.78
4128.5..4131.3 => 7.36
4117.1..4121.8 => 7.46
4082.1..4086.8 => 7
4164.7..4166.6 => 7.81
